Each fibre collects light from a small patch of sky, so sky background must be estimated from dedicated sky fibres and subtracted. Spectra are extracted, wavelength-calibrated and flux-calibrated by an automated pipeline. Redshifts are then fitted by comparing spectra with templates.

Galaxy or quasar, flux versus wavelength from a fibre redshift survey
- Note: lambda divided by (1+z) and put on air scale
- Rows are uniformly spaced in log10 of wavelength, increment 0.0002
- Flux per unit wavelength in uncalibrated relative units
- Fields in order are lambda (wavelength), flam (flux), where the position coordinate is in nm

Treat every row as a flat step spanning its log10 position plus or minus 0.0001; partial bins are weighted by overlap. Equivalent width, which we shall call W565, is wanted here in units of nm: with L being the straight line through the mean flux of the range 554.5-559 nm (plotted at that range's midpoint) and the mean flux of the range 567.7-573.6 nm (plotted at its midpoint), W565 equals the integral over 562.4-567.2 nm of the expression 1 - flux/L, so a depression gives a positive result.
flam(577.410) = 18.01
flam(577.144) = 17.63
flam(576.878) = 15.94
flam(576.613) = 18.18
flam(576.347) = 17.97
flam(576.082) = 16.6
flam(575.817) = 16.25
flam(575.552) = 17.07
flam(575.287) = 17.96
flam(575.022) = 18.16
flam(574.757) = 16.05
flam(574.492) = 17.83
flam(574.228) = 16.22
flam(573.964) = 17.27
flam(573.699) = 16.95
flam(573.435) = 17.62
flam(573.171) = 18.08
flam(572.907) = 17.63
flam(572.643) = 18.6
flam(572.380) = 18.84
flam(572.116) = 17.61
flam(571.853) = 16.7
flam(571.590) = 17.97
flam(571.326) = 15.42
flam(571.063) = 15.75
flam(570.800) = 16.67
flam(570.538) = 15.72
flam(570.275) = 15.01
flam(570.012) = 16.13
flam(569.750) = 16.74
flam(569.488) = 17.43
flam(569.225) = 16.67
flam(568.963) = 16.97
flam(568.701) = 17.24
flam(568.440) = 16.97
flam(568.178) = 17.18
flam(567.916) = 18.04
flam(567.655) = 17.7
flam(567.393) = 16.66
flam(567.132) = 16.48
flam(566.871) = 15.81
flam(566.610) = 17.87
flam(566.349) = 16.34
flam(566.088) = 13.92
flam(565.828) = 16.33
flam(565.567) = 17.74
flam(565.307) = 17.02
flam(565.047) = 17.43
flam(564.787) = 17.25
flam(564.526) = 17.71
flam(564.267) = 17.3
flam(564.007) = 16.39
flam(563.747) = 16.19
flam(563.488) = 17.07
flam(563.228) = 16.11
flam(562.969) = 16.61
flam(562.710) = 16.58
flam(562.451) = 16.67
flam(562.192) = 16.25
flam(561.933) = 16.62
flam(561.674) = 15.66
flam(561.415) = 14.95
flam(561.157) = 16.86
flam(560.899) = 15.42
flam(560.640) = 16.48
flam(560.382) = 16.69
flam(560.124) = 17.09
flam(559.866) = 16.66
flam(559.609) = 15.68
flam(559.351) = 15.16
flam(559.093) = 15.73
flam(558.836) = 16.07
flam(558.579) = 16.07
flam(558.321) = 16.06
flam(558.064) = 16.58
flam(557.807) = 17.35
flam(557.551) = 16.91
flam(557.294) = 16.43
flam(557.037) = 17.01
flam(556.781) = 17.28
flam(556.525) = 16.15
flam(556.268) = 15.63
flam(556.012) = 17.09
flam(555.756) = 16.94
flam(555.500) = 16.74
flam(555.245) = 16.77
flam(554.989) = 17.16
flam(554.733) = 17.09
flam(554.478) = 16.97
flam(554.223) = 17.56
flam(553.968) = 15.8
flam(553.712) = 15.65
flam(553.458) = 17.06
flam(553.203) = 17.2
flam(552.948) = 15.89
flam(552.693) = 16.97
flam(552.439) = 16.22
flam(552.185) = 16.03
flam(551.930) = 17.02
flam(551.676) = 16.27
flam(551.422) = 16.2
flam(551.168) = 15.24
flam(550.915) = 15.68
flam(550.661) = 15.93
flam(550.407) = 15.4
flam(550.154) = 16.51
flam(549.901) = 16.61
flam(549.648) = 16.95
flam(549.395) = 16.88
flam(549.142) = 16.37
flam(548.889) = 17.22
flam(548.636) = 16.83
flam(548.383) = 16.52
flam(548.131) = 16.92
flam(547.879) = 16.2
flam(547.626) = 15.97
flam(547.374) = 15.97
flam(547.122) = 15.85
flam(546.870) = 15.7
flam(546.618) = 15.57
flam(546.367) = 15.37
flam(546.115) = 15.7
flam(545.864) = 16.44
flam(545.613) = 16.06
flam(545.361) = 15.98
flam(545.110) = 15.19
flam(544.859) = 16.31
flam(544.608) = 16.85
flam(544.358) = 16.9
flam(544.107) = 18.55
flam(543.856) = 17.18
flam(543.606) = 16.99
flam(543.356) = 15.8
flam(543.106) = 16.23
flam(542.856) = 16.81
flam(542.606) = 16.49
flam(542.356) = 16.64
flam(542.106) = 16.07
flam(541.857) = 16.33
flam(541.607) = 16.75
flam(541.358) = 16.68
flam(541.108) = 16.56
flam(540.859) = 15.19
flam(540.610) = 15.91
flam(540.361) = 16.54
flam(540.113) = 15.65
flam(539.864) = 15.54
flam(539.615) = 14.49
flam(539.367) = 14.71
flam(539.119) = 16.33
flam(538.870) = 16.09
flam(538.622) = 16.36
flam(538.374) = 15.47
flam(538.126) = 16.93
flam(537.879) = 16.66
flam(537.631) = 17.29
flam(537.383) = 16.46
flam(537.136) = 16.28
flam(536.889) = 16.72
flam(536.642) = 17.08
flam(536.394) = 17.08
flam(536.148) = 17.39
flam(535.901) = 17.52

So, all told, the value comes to 0.061 nm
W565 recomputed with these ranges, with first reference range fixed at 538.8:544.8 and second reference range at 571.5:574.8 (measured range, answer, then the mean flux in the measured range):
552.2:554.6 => 0.03 nm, 16.6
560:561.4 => 0.05 nm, 16.4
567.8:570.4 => 0.08 nm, 16.8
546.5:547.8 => 0.05 nm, 15.8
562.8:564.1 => 0.05 nm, 16.5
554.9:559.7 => 0.13 nm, 16.5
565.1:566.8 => 0.07 nm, 16.6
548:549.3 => -0.02 nm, 16.8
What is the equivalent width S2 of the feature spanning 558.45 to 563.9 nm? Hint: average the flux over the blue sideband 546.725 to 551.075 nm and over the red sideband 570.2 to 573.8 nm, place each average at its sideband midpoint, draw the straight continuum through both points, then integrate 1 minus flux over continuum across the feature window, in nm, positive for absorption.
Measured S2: 0.16 nm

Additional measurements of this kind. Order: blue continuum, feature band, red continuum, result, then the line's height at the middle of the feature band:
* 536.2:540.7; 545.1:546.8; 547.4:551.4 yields 0.05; 16.3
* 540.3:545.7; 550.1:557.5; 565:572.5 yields 0.04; 16.6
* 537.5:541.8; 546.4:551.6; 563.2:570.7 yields 0.03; 16.3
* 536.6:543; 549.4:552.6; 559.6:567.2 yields 0.03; 16.4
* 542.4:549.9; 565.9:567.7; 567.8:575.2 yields 0.06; 16.9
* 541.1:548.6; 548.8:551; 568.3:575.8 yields 0.01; 16.5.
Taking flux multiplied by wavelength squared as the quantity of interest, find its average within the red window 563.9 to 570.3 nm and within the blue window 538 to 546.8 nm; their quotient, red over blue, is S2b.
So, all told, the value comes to 1.14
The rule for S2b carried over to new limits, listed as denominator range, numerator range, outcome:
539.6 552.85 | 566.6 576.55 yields 1.15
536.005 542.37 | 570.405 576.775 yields 1.20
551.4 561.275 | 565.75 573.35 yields 1.07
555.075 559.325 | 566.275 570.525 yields 1.06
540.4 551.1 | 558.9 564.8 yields 1.06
